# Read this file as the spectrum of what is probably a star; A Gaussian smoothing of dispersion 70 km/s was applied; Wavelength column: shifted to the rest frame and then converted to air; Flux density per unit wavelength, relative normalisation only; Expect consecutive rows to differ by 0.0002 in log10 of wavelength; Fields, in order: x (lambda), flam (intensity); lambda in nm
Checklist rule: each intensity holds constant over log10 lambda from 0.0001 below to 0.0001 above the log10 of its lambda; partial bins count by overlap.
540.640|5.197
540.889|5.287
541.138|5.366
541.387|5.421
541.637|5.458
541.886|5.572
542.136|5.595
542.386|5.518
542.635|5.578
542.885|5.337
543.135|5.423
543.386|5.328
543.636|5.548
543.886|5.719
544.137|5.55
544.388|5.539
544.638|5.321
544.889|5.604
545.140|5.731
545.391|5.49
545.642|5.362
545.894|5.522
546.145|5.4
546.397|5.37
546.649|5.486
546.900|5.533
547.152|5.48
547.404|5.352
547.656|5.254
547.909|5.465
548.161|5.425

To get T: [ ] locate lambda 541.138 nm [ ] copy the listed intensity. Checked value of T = 5.366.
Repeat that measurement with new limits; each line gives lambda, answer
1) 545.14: 5.731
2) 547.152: 5.48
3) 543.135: 5.423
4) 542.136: 5.595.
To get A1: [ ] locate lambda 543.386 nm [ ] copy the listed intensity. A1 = 5.328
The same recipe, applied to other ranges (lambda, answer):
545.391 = 5.49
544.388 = 5.539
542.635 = 5.578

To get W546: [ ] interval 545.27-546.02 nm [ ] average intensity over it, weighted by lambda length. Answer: 5.46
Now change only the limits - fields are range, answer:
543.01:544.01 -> 5.5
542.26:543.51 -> 5.44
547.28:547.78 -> 5.3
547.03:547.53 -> 5.42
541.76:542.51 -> 5.56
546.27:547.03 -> 5.46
